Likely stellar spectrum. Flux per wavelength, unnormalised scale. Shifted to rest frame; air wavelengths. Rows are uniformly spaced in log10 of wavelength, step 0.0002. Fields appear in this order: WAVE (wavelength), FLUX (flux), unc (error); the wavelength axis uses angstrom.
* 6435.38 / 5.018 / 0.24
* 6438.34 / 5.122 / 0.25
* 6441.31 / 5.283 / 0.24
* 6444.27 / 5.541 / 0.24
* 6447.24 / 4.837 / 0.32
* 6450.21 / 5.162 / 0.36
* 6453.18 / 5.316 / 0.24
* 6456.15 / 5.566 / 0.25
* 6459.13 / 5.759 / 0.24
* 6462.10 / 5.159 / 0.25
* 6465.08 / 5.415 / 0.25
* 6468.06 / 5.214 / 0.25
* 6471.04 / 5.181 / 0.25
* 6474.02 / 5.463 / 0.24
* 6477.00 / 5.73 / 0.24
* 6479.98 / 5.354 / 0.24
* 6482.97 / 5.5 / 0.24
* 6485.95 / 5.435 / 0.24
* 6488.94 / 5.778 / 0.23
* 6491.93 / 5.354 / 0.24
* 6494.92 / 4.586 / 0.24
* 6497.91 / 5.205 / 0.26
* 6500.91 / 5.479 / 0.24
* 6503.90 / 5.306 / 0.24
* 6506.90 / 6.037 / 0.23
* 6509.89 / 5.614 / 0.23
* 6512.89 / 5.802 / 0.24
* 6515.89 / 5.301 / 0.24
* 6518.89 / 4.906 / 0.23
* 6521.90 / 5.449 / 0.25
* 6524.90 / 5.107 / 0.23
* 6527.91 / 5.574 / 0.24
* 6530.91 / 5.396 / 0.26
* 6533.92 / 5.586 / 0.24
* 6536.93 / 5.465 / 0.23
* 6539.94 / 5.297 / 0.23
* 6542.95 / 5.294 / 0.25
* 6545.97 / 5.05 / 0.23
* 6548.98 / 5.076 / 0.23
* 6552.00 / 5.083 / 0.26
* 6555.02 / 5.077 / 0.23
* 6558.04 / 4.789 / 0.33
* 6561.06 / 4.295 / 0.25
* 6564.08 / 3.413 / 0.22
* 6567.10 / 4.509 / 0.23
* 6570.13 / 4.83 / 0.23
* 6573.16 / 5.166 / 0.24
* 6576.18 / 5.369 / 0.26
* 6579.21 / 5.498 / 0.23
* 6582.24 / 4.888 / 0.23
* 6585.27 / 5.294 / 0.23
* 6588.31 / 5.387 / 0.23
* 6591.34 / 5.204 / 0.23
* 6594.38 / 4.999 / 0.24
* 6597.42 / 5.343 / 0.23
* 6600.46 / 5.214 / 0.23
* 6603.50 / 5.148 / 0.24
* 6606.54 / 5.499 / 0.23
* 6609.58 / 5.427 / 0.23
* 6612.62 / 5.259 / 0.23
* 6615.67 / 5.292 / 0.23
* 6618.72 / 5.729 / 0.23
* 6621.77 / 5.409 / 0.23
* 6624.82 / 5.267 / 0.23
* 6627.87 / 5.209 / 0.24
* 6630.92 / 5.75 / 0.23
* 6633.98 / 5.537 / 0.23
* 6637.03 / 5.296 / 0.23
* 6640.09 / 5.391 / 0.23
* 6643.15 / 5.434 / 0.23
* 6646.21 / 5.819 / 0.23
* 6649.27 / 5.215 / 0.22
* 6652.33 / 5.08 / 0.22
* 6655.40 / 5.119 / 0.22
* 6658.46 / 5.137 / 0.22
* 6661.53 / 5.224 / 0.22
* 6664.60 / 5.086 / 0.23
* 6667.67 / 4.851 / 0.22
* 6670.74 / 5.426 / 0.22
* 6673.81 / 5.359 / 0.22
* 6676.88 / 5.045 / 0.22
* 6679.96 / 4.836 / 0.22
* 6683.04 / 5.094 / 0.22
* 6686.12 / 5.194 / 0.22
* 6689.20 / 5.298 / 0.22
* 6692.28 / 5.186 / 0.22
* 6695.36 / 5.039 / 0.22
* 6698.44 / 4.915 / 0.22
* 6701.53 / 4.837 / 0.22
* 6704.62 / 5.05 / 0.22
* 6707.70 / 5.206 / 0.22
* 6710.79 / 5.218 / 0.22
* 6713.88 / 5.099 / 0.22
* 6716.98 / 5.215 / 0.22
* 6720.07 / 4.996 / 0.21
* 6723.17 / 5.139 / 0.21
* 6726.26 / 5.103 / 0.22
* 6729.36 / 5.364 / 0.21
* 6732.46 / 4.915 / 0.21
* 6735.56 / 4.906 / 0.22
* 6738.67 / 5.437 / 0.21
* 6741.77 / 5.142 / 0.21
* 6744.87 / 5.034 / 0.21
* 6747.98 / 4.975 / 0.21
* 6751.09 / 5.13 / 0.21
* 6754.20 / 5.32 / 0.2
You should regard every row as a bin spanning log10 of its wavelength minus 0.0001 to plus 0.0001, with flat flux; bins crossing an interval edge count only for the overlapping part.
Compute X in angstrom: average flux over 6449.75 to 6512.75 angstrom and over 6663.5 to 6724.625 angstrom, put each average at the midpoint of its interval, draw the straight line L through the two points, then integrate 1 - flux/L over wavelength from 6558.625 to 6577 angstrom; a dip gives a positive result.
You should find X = 2.5 angstrom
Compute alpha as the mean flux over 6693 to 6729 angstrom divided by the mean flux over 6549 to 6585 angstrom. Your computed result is 1.1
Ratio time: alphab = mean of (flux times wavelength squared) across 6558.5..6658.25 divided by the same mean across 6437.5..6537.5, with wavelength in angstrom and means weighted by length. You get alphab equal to 1.00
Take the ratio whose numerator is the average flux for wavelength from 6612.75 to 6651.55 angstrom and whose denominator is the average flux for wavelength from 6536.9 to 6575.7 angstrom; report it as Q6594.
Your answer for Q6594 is 1.12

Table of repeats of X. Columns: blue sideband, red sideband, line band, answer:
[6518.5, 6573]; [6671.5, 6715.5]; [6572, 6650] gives -4.6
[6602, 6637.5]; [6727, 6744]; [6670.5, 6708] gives 1.1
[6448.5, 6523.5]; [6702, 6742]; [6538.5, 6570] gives 3.2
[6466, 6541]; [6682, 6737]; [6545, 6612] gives 3.3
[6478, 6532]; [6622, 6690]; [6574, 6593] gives 0.2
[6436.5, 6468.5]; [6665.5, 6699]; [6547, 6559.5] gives 0.5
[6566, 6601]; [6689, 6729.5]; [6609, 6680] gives -2.5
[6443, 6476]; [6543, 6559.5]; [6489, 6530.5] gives -1.7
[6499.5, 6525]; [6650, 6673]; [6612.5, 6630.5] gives -0.6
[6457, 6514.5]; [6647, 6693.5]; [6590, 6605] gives 0.2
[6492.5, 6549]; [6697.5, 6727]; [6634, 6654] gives -0.8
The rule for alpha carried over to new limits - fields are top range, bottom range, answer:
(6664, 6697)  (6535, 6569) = 1.06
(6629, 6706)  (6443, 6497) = 0.97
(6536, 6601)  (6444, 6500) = 0.94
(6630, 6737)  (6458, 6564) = 0.98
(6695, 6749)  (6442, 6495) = 0.95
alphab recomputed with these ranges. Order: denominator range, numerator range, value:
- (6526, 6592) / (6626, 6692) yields 1.07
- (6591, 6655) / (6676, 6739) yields 0.98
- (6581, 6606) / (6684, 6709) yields 1.01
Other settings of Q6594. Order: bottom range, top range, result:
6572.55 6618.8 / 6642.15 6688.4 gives 0.98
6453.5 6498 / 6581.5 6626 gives 0.98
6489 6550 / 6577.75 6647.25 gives 1.00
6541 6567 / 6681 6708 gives 1.07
